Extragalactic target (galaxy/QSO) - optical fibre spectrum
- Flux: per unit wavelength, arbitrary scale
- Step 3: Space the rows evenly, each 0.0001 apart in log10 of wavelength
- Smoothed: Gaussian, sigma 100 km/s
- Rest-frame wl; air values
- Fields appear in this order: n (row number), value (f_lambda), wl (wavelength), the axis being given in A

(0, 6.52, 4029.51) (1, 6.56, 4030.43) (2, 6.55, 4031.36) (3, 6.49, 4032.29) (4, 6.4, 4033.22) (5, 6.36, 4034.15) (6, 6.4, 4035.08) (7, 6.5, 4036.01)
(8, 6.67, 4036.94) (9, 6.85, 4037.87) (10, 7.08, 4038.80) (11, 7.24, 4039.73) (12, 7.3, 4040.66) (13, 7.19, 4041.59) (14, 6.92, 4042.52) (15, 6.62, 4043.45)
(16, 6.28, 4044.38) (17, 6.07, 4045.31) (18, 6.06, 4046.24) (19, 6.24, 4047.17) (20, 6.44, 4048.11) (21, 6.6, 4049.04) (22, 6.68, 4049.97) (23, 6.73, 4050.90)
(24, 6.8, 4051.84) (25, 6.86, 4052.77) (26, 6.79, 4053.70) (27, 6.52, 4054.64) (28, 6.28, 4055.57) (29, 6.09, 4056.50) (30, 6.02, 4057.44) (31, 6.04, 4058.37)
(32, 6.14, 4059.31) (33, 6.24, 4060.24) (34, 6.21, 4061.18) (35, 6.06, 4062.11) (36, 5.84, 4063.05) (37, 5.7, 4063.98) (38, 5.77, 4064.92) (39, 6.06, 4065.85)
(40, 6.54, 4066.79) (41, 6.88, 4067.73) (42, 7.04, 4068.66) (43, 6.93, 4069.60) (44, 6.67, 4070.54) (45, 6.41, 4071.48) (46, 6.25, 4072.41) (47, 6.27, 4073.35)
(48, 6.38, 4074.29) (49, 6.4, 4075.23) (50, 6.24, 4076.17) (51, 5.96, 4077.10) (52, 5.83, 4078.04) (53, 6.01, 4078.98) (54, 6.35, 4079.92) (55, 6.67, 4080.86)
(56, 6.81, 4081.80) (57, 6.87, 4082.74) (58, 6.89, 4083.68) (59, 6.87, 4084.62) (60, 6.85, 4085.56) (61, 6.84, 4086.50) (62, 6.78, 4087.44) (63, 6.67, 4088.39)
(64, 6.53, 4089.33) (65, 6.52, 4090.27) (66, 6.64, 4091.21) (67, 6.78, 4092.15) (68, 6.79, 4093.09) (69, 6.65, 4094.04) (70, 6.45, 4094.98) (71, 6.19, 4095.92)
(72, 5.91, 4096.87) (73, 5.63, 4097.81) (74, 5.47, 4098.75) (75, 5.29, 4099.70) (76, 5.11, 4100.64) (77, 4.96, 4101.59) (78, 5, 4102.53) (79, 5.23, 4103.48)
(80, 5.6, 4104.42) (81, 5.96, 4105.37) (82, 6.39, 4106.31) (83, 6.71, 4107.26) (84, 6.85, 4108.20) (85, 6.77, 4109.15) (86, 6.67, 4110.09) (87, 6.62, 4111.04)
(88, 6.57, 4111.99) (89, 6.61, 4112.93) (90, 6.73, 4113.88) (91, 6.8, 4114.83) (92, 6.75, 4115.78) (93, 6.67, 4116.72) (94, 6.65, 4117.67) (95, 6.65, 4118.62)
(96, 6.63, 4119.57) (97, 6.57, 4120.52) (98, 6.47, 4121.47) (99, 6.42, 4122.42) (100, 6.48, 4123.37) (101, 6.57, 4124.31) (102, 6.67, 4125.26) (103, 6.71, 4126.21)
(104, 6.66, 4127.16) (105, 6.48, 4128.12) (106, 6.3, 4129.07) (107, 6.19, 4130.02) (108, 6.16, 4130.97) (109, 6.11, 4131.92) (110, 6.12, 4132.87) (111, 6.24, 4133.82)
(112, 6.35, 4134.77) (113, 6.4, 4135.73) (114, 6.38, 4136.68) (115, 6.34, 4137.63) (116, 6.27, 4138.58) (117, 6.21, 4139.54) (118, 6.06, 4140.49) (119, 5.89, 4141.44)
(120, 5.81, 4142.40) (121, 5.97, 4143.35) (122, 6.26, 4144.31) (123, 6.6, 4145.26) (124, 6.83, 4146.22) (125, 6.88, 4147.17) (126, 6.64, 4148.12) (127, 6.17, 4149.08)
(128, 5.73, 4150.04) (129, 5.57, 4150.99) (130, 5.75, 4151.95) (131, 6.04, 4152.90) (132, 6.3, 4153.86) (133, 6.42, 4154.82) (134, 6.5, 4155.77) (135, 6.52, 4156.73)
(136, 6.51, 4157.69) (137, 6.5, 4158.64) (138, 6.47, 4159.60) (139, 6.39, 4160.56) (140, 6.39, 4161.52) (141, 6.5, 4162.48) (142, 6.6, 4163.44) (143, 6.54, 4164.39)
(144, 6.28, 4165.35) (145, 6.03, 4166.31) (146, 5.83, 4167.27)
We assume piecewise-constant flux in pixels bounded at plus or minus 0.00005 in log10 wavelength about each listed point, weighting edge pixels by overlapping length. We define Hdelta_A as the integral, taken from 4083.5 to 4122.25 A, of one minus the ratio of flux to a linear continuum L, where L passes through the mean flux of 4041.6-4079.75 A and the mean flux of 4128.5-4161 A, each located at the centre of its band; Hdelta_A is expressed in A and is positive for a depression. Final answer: -0.3 A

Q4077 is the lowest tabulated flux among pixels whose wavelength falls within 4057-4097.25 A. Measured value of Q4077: 5.7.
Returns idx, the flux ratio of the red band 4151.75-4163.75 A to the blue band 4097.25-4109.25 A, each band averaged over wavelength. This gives 1.1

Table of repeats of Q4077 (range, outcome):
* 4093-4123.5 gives 4.96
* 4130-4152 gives 5.57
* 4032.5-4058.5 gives 6.02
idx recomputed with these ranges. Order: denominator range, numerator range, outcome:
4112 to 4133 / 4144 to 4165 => 0.98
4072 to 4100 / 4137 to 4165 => 0.98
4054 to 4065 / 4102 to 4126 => 1.06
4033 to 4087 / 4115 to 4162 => 0.98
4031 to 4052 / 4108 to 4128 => 1.00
